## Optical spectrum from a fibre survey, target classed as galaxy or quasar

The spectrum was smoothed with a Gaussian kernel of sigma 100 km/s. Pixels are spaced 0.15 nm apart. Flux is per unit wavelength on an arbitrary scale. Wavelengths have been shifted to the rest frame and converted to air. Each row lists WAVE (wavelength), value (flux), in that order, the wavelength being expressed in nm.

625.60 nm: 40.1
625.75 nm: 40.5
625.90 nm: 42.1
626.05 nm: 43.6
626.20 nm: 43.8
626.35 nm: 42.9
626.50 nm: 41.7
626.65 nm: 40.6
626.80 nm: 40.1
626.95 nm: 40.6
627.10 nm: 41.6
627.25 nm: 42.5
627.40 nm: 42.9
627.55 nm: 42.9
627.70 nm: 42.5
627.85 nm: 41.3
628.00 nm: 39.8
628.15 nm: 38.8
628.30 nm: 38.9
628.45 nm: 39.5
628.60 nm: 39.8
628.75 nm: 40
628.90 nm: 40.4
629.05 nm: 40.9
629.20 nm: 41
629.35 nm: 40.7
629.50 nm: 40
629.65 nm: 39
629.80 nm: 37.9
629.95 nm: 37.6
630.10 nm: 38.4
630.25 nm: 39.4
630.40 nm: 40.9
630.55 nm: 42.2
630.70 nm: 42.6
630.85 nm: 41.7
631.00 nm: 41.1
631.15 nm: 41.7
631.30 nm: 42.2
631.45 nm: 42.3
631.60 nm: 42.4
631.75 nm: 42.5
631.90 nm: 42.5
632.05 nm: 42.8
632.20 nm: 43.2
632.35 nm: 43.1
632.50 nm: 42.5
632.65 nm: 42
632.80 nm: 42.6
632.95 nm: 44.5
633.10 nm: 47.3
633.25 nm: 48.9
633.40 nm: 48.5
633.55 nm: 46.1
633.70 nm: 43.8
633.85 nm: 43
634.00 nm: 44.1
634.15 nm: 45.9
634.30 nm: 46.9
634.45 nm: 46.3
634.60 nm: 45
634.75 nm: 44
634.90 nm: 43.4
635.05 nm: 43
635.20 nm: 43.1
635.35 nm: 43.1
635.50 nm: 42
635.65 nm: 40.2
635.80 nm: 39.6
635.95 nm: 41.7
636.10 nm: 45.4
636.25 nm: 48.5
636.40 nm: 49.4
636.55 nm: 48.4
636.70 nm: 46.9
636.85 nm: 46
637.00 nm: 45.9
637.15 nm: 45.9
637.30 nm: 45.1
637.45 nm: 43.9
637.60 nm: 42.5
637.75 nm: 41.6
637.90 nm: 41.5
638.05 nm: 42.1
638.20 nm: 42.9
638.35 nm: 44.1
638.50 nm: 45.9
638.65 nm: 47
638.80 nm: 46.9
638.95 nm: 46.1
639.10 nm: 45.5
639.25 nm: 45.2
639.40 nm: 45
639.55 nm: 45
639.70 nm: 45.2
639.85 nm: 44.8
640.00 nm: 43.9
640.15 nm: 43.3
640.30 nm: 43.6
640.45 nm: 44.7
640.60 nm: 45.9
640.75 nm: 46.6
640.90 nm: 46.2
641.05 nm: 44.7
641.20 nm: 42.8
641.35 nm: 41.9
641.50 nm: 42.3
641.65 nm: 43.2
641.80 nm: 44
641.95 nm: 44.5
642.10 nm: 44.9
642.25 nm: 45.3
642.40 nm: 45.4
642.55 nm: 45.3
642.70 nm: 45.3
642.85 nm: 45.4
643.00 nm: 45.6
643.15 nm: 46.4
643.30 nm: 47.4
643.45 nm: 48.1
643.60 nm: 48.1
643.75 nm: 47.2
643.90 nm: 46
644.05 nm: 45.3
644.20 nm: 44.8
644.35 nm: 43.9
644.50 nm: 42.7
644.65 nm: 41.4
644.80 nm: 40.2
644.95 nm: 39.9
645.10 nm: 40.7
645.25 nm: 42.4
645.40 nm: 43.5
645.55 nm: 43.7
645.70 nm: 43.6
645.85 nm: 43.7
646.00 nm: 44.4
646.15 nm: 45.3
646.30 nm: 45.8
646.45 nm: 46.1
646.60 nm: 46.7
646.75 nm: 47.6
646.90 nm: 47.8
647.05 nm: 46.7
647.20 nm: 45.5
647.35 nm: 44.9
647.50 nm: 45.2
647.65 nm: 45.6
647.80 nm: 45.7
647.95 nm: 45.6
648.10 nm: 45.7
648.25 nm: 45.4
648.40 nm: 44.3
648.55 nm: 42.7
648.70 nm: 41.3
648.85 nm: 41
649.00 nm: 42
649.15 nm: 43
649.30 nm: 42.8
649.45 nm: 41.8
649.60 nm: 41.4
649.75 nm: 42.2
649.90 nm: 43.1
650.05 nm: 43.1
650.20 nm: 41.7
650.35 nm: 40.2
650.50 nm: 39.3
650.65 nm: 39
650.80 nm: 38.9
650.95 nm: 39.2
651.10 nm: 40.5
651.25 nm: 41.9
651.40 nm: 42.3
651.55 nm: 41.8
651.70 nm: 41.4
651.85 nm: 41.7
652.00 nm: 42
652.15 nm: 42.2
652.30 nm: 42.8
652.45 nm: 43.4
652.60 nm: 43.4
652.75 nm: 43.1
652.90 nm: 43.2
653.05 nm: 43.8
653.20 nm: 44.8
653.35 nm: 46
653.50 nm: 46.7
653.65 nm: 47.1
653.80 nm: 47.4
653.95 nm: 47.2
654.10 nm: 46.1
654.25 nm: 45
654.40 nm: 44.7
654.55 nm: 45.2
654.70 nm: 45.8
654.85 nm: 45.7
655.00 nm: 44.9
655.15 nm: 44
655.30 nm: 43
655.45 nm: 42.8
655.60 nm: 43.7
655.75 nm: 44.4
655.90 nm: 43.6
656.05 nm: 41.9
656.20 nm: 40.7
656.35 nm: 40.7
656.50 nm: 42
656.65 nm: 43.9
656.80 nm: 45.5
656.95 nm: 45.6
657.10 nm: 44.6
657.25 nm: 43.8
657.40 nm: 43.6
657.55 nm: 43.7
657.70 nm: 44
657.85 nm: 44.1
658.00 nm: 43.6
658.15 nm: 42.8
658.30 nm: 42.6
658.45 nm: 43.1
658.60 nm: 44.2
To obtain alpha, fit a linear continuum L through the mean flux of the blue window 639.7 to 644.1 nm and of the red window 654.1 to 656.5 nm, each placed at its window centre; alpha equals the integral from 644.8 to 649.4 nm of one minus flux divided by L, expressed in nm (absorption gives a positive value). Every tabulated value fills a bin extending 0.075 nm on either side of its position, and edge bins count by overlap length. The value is 0.04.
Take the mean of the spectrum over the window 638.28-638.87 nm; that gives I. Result 46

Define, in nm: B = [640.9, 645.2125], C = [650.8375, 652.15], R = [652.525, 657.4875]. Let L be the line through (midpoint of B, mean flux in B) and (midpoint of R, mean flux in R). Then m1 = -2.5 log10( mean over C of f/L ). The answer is 0.08 mag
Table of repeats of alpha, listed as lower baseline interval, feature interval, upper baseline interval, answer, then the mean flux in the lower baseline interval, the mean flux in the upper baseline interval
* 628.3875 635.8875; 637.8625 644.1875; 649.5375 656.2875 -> -0.338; 42.4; 43.2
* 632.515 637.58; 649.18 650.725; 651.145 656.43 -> 0.088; 44.8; 43.8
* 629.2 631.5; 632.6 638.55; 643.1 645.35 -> -0.371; 40.5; 44.3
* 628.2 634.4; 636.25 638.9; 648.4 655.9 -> -0.168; 42.2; 43.1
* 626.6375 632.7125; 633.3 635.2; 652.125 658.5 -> -0.155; 41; 44.1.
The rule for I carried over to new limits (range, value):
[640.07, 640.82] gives 44.8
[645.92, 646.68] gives 45.7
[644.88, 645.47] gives 41.6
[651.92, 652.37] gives 42.3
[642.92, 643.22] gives 46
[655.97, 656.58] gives 41.4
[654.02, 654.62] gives 45.3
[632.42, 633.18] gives 43.8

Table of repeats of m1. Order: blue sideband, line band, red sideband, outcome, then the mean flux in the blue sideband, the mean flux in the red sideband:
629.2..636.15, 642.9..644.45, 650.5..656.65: -0.077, 42.7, 43.3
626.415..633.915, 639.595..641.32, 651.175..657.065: -0.048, 41.8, 43.9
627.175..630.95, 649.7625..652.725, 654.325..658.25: 0.042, 40.5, 43.8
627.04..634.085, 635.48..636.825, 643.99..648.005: -0.050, 41.9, 44.4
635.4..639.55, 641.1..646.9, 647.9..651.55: -0.033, 44.6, 42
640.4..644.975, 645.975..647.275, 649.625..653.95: -0.059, 44.7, 42.6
